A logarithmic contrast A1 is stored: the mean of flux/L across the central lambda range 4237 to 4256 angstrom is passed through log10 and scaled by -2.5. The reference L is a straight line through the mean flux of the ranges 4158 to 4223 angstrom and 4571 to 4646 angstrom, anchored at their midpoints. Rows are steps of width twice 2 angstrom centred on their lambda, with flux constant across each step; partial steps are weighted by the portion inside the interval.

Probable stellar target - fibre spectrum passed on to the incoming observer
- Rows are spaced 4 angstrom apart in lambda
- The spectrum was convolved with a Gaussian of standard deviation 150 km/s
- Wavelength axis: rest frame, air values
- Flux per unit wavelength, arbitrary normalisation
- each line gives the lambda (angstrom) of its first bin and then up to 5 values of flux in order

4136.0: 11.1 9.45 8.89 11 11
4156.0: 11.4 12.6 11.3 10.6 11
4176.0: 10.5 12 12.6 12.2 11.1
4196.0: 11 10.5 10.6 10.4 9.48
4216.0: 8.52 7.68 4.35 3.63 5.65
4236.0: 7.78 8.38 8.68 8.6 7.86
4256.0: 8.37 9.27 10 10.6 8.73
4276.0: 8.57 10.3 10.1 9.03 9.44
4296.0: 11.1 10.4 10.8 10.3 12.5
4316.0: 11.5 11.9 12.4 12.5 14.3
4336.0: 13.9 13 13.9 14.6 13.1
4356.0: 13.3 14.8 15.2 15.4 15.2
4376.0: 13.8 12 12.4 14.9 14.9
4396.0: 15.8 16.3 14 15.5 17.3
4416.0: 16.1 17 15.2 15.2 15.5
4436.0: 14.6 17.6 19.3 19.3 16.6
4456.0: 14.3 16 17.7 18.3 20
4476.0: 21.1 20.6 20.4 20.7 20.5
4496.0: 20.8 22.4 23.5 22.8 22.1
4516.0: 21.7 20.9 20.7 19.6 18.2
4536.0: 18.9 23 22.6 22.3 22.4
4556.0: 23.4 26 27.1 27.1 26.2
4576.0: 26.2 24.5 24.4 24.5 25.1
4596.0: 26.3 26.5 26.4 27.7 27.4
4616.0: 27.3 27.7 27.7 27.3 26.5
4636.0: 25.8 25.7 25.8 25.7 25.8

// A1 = 0.46 mag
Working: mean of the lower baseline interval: 10.7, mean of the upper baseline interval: 26.3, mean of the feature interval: 8.35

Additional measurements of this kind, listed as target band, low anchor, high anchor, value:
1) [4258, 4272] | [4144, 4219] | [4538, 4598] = 0.38 mag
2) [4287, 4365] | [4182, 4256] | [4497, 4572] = 0.09 mag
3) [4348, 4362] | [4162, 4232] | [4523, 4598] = 0.14 mag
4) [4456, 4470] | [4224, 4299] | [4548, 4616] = 0.15 mag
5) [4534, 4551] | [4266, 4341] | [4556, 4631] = 0.09 mag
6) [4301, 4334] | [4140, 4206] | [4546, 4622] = 0.33 mag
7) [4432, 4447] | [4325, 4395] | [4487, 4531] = 0.05 mag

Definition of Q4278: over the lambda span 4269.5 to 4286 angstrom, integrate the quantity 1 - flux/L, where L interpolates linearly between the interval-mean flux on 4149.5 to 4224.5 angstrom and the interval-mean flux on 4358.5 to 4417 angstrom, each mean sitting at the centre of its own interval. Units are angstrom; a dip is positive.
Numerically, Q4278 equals 4.0 angstrom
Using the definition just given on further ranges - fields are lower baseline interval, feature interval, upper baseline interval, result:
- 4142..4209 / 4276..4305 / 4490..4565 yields 9.2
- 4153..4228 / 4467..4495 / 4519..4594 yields 0.5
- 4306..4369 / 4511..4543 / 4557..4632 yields 3.2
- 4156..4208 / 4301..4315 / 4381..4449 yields 2.6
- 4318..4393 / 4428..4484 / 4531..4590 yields 2.9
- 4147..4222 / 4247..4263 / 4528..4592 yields 5.6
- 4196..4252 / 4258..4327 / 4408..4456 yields 3.0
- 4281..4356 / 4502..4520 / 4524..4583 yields -0.9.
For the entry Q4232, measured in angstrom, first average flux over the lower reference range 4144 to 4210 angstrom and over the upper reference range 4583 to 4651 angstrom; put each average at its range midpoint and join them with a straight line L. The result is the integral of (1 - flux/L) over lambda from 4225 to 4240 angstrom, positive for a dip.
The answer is 8.2 angstrom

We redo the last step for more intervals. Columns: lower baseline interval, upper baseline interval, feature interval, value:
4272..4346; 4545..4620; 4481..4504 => -0.3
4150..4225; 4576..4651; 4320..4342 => 3.8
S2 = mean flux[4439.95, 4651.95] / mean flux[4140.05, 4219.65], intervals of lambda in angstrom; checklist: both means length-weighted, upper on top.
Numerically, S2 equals 2.1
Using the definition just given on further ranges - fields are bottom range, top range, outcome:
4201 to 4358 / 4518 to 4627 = 2.41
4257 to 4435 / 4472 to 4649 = 1.84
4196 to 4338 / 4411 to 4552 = 1.99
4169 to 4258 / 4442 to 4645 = 2.50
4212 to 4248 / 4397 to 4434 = 2.23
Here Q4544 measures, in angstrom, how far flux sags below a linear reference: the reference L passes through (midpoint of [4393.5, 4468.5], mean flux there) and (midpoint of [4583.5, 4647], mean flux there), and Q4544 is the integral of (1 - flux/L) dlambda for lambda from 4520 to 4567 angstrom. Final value 0.6 angstrom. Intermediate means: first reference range 16.4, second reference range 26.4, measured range 22.2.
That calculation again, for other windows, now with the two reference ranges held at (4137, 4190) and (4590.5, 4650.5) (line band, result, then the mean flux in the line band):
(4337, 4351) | 2.8 angstrom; 13.8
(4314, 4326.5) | 3.4 angstrom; 12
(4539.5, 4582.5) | -0.1 angstrom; 24.7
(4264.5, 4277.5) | 4.7 angstrom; 9.41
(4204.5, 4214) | 2.0 angstrom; 10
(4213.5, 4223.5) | 4.1 angstrom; 7.61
